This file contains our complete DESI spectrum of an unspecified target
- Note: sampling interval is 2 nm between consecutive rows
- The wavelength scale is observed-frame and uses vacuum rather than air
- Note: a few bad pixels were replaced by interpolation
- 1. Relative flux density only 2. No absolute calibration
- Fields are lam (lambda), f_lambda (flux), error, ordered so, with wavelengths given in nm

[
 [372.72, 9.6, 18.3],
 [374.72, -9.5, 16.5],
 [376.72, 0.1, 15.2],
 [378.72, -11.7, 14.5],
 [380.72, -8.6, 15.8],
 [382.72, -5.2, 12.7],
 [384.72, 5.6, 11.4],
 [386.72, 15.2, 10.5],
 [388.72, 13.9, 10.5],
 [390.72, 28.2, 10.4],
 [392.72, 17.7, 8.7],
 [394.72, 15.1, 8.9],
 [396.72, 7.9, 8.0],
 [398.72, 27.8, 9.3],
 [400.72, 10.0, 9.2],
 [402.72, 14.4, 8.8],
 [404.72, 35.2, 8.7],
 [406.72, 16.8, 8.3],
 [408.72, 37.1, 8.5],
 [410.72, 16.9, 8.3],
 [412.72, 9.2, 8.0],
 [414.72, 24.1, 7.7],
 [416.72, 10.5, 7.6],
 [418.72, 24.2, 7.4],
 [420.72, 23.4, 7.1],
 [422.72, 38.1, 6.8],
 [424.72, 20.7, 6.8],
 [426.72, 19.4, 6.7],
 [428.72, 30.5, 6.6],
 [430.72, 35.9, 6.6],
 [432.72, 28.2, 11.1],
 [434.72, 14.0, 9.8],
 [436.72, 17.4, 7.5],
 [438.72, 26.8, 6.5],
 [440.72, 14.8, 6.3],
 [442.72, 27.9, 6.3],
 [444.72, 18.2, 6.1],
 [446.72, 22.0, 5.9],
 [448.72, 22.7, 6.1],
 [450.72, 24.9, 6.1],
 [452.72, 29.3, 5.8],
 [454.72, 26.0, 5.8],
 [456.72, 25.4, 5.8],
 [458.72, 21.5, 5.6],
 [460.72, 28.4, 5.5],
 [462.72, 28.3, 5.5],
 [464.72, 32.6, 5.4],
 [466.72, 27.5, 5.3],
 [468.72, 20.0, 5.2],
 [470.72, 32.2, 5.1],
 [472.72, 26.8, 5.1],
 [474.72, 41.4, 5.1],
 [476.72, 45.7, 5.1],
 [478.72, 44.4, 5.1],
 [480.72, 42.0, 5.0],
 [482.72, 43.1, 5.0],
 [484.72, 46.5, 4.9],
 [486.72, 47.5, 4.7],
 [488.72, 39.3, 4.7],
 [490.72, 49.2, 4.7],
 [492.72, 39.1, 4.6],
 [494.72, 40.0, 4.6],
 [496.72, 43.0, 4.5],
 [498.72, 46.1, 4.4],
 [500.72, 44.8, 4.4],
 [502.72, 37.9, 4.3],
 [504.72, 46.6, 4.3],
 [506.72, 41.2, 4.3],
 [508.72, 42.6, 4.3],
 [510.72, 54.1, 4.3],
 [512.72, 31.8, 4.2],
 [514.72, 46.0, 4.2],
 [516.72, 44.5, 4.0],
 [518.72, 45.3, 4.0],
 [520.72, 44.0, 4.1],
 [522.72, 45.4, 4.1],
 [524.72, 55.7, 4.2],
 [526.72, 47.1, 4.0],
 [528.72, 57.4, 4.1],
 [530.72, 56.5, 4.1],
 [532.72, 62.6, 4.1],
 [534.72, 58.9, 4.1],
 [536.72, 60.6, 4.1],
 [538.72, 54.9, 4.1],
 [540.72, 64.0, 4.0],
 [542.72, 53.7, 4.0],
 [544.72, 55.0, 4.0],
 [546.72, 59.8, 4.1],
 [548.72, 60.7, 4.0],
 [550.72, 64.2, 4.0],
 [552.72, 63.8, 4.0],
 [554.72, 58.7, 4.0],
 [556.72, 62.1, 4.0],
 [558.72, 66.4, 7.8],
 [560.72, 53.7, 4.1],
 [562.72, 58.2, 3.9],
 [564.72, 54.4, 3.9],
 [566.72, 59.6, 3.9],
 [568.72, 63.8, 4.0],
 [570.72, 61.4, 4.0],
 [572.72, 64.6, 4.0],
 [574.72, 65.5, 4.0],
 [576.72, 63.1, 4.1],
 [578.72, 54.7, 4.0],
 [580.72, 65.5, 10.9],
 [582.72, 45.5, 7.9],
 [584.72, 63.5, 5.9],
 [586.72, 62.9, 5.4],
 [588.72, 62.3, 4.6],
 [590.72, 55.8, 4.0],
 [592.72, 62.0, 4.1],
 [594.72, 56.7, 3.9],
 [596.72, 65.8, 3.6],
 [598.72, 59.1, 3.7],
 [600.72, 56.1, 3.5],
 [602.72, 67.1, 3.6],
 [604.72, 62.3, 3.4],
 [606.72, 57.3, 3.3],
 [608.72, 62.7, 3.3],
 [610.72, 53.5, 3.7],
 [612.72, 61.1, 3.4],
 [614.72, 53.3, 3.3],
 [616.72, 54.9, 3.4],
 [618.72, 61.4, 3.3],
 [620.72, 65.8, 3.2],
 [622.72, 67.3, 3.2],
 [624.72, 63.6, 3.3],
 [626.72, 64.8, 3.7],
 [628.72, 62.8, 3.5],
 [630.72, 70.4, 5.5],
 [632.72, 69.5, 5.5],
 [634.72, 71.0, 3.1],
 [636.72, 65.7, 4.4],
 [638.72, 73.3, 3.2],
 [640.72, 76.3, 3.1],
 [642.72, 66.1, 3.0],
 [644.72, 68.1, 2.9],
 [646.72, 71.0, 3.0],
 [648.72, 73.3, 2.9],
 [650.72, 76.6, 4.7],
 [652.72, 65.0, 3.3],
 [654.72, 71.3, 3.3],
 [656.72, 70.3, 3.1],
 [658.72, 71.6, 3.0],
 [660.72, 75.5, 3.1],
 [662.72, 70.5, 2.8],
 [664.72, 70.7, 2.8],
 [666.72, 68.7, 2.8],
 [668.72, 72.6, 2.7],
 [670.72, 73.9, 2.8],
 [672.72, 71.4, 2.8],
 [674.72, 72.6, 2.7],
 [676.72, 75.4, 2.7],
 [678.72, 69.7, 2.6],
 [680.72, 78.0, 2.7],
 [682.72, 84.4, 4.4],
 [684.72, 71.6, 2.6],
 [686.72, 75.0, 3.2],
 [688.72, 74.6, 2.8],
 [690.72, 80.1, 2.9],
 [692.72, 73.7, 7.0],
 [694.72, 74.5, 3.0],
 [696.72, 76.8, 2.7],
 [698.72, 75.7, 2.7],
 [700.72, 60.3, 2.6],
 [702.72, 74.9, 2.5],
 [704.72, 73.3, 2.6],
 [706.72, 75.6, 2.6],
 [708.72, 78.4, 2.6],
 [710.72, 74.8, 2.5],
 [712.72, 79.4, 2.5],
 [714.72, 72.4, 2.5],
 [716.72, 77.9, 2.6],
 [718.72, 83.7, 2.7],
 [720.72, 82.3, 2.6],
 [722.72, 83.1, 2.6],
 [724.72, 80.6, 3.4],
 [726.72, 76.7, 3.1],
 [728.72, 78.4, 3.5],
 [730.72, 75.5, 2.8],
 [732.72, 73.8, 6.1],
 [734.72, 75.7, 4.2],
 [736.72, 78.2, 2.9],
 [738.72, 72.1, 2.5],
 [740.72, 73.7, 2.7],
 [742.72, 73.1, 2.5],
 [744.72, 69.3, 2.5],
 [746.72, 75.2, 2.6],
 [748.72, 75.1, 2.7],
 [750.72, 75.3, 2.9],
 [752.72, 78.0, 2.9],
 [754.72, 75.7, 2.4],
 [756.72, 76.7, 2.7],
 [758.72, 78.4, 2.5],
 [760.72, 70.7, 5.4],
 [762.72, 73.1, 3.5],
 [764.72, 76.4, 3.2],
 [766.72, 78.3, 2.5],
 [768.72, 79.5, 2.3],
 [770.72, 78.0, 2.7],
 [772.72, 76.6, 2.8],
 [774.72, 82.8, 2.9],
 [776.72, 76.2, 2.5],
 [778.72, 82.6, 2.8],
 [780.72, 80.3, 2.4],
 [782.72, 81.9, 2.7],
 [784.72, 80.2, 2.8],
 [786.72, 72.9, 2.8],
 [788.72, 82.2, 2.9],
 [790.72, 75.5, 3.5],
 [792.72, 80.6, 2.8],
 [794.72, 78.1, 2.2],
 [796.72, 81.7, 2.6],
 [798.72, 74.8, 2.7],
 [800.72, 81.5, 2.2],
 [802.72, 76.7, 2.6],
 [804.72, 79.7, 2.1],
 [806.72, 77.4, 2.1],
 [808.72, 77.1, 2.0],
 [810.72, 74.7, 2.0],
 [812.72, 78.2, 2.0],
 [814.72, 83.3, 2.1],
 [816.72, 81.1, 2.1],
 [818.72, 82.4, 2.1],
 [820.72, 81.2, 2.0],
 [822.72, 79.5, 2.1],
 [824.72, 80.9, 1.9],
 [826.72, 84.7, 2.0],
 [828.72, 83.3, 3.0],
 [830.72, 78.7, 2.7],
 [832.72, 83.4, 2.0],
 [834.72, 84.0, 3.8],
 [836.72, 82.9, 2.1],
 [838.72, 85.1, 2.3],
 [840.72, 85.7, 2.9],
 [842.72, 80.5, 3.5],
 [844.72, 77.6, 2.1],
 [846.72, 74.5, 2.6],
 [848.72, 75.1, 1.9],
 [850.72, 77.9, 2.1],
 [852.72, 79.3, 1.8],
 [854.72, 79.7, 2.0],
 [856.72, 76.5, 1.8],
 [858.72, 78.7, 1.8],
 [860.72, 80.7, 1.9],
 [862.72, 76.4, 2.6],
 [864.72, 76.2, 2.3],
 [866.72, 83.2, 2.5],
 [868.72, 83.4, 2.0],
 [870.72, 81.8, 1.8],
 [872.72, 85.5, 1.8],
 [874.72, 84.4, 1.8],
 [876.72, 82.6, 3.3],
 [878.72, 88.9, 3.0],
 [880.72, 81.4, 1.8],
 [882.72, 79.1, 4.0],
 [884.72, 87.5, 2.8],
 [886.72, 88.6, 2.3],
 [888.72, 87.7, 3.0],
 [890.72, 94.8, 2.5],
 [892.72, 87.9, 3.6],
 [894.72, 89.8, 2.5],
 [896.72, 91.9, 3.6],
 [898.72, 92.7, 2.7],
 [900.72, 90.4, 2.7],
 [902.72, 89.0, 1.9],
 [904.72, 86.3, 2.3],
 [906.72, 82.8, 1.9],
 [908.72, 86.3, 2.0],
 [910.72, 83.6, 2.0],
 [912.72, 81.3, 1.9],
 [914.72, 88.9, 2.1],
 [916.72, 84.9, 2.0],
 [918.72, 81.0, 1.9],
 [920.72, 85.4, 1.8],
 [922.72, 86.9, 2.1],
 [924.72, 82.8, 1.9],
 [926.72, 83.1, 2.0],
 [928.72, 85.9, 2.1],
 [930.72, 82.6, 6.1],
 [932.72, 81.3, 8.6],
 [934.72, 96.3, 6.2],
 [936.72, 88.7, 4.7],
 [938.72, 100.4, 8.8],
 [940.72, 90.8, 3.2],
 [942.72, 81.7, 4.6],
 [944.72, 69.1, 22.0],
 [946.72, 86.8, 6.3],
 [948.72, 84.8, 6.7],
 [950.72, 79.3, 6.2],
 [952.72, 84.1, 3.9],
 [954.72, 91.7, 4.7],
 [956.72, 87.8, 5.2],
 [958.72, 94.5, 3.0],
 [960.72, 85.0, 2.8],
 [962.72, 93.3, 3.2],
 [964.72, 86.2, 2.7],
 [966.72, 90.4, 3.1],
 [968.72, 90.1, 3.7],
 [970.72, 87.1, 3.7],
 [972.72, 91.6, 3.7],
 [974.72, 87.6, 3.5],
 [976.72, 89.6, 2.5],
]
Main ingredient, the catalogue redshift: 0.190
